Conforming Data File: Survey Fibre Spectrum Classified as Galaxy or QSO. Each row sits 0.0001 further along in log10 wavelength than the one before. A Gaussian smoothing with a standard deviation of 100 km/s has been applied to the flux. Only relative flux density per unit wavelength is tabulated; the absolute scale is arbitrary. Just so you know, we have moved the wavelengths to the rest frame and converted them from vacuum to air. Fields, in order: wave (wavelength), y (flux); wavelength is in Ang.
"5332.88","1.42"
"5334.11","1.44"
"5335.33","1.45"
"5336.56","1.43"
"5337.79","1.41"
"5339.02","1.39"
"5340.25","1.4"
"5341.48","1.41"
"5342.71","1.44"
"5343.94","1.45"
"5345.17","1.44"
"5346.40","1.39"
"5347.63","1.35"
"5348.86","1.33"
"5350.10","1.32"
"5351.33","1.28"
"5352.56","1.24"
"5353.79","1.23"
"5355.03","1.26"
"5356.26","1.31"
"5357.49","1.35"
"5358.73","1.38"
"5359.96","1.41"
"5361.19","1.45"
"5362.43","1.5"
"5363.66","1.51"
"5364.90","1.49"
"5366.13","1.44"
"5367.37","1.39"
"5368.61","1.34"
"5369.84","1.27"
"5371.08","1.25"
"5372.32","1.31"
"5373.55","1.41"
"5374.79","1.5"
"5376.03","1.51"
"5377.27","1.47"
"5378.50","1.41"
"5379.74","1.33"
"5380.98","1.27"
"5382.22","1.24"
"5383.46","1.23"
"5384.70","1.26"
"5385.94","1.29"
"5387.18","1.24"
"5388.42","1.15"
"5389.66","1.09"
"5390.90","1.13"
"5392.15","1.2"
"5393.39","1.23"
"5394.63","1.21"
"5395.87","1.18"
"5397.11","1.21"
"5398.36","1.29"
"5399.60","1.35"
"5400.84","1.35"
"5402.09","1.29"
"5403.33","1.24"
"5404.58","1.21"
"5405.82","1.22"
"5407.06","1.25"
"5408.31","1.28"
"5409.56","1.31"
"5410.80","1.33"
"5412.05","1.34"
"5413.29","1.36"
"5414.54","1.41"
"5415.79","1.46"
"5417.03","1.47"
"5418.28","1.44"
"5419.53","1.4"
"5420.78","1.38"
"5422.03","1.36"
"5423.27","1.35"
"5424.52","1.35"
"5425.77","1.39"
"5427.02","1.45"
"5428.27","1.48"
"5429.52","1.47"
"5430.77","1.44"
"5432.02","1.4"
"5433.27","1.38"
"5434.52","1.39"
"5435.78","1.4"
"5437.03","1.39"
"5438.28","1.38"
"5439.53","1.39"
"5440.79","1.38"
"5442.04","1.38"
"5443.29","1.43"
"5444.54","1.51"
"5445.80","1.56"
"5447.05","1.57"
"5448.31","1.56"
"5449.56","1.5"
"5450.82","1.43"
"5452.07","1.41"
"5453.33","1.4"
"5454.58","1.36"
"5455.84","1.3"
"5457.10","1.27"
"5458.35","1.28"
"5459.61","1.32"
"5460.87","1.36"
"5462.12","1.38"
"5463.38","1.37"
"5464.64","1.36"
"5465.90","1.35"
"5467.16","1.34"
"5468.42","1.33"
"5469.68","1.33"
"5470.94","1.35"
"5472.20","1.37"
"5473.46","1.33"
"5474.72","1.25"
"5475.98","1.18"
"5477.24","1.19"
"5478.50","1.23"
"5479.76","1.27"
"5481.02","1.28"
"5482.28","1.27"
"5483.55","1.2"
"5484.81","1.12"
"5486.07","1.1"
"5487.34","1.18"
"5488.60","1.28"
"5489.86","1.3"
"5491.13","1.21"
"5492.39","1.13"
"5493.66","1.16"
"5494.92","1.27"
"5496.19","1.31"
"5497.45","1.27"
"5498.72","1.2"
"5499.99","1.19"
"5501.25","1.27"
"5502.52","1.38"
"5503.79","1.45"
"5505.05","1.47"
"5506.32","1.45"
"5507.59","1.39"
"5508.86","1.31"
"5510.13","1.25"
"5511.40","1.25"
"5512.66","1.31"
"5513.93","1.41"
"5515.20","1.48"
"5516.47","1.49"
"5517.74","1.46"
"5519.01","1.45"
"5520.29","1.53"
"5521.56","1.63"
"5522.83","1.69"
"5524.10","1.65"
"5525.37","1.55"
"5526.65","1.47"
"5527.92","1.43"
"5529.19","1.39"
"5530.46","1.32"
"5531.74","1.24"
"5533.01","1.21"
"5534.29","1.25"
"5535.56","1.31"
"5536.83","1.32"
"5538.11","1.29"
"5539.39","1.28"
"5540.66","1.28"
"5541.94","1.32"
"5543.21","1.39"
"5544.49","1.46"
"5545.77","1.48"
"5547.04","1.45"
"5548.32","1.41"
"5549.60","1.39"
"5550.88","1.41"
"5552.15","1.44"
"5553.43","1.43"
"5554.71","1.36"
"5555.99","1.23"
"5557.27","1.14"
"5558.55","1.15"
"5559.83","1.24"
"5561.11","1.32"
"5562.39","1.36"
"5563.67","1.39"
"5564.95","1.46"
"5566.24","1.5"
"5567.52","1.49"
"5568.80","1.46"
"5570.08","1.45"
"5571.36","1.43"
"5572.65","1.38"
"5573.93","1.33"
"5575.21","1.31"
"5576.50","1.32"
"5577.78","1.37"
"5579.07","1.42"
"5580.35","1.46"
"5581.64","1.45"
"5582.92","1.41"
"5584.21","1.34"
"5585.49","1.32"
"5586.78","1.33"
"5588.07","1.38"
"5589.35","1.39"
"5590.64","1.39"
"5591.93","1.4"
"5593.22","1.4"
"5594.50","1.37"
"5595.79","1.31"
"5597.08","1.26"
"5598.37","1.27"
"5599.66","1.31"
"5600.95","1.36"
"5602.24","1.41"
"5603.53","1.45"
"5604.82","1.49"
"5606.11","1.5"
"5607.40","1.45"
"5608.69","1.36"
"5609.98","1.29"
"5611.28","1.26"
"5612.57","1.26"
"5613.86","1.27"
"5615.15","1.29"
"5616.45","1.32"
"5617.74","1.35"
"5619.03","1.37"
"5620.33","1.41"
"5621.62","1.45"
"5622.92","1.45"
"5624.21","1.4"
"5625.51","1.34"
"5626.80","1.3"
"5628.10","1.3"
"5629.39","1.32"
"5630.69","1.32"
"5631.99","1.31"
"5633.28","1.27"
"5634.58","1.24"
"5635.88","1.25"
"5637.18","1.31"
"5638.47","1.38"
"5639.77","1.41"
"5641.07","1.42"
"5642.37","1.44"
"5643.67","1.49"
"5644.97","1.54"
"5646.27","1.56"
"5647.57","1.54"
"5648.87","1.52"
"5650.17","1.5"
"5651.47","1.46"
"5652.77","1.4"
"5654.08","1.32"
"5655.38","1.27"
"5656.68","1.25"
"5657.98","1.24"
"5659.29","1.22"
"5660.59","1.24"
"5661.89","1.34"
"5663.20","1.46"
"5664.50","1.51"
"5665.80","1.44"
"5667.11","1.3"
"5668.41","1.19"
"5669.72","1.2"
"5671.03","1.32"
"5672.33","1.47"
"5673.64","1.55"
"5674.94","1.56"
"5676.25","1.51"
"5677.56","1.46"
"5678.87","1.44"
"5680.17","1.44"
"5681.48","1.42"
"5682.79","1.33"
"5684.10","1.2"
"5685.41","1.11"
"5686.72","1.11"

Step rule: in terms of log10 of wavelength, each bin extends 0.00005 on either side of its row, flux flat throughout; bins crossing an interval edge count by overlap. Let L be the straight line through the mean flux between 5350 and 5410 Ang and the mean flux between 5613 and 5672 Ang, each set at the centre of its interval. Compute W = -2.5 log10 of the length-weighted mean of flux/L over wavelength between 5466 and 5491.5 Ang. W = 0.06 mag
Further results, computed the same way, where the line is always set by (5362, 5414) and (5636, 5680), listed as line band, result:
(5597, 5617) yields 0.03 mag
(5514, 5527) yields -0.14 mag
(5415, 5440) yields -0.07 mag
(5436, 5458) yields -0.08 mag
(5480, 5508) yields 0.06 mag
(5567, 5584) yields -0.03 mag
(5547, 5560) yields 0.03 mag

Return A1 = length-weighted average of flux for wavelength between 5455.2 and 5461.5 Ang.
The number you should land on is 1.31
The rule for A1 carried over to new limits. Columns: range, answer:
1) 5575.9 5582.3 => 1.41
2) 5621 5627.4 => 1.39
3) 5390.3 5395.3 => 1.19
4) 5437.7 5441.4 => 1.38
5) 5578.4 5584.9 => 1.42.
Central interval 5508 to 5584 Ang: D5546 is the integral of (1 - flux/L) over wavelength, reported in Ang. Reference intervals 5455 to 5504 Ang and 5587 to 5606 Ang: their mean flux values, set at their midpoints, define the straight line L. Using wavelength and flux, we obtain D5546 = -3.3 Ang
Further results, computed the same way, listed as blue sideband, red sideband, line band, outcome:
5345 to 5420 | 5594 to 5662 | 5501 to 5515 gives -0.2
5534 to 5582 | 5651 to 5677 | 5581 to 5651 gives -0.5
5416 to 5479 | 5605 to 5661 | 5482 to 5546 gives 1.5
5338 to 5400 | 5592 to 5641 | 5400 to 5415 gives 0.4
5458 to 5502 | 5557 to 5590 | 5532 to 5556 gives -0.3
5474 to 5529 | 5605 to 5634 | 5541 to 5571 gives -0.9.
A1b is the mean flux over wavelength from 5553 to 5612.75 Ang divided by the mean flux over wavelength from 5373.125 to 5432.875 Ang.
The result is 1.03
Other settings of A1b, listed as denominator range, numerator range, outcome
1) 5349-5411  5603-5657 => 1.05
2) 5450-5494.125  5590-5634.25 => 1.05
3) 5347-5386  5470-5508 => 0.94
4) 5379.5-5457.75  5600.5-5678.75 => 1.02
